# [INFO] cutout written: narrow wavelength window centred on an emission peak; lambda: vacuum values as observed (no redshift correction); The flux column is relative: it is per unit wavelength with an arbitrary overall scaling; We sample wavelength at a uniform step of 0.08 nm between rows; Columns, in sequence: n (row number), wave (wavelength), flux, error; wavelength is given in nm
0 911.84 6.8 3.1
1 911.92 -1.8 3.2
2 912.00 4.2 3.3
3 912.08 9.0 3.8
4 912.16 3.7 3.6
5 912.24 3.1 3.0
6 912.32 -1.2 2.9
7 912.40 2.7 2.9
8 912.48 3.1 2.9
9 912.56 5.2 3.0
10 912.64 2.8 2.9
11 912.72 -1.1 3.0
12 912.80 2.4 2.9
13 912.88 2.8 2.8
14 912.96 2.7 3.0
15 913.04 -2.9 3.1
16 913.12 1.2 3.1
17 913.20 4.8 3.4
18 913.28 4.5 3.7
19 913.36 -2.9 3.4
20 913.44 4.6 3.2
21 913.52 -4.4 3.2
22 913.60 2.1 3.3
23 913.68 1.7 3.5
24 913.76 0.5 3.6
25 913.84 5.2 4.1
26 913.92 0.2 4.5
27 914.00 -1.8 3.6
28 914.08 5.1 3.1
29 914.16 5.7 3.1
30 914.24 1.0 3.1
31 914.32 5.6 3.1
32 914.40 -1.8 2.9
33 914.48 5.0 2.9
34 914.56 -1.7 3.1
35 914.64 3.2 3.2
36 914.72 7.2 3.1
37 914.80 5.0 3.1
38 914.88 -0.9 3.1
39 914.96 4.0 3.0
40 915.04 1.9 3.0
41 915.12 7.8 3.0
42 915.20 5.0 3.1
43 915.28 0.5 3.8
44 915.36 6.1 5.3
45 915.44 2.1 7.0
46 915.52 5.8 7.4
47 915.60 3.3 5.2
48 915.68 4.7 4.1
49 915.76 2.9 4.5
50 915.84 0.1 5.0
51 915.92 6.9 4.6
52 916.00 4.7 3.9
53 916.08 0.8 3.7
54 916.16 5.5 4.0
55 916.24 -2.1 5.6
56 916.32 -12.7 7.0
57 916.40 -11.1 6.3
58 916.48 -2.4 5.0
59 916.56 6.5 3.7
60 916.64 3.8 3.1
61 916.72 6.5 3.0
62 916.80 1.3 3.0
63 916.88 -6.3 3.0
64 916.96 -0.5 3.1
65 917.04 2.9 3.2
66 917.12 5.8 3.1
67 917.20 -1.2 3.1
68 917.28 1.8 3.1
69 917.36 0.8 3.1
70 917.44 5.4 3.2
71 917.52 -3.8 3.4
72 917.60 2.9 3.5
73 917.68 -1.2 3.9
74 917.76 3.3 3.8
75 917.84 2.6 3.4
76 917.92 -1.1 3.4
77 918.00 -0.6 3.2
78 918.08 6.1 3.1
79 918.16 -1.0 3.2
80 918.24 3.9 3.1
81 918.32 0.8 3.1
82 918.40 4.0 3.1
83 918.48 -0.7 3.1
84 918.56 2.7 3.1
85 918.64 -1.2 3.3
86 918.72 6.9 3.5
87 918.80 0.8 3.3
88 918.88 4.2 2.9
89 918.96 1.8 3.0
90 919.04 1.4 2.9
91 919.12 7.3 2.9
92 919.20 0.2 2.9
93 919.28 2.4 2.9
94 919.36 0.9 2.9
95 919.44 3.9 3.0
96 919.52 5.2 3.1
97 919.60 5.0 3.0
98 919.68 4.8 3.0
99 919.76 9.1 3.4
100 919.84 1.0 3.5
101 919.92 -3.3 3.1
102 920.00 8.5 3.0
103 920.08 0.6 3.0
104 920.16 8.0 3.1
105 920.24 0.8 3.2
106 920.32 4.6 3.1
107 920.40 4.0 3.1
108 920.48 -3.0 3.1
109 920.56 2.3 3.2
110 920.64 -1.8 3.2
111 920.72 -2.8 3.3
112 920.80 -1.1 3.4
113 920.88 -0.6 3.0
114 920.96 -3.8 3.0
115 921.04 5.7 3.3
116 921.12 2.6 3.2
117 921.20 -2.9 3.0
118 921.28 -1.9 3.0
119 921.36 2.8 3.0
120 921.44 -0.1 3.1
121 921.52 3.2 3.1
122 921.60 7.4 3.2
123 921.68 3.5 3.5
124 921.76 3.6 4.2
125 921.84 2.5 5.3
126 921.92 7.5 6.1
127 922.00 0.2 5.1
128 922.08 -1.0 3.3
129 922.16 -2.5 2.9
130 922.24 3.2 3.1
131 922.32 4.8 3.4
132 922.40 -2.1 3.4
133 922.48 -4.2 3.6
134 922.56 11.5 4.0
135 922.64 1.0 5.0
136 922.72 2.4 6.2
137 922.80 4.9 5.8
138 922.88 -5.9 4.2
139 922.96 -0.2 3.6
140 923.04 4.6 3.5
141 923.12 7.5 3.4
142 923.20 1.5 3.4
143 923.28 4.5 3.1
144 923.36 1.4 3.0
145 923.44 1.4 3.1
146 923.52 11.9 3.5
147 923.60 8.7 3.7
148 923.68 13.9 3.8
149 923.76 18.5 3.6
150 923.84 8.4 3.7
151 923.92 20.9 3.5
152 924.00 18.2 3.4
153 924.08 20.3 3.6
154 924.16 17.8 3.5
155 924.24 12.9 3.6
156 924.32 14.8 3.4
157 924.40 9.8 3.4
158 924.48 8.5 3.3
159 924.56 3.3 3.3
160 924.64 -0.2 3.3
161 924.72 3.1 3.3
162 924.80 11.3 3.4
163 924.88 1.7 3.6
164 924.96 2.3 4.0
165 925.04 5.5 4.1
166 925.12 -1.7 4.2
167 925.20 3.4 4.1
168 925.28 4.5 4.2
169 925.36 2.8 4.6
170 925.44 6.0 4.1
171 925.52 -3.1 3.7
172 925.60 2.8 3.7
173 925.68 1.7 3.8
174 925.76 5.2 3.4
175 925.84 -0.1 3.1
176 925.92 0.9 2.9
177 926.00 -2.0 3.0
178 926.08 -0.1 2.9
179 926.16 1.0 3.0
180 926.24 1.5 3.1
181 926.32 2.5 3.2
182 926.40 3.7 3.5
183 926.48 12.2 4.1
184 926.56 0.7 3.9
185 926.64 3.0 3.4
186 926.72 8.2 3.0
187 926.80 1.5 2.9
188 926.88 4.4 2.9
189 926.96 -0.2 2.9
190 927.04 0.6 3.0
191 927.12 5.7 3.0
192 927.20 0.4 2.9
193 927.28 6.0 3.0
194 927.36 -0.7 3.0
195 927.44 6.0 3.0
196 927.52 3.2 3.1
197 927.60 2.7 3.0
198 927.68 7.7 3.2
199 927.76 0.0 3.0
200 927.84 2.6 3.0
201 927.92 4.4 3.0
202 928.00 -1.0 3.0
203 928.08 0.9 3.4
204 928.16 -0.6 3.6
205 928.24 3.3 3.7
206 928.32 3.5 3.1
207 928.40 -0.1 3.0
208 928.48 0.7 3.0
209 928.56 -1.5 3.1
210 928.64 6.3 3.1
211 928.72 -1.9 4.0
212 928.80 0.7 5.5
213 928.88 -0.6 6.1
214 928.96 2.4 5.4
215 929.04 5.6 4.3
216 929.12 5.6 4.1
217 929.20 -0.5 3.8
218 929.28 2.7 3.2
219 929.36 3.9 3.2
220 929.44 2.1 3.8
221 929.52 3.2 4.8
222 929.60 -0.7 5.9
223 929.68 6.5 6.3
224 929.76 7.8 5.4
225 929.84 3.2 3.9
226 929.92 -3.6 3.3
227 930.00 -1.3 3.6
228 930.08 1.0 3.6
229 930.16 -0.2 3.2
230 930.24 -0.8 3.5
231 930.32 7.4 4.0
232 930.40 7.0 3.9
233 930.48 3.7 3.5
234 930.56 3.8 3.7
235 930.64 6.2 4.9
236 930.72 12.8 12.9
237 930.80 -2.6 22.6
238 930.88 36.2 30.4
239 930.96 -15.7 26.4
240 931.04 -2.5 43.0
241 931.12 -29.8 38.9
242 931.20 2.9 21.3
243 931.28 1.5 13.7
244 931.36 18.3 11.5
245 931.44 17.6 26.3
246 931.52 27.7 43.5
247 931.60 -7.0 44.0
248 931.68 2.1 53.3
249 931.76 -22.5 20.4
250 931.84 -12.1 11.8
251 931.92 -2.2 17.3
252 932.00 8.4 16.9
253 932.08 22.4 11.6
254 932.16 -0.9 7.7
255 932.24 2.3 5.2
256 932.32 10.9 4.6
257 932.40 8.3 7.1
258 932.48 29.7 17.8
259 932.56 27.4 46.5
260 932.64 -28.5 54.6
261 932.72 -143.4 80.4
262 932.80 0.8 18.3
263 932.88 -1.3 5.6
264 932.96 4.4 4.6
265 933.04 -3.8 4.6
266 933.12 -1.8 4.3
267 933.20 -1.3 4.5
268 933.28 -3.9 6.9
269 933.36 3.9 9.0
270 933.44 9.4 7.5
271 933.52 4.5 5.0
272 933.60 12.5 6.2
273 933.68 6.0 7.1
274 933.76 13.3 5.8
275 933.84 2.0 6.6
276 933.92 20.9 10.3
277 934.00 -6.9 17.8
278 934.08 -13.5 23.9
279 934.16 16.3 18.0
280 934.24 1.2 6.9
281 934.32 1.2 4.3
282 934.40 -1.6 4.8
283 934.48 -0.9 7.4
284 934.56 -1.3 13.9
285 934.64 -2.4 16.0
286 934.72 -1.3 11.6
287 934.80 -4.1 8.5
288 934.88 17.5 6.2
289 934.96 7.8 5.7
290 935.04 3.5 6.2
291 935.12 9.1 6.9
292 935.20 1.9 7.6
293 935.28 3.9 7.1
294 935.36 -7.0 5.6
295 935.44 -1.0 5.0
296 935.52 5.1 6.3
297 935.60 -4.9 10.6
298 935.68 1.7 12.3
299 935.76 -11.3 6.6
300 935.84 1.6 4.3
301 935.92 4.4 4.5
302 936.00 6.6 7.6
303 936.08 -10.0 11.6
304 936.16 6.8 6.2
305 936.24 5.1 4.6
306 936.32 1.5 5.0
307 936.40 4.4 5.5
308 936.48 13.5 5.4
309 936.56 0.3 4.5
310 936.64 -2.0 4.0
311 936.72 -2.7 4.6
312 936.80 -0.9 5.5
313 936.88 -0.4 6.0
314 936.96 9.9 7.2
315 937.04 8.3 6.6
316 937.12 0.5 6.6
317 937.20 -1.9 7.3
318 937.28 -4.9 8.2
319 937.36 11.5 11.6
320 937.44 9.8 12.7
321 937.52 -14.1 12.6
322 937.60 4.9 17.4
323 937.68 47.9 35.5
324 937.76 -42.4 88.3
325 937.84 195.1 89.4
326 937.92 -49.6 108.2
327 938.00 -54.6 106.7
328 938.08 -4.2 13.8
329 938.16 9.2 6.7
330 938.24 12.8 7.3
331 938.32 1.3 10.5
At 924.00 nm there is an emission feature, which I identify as H-gamma 4340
